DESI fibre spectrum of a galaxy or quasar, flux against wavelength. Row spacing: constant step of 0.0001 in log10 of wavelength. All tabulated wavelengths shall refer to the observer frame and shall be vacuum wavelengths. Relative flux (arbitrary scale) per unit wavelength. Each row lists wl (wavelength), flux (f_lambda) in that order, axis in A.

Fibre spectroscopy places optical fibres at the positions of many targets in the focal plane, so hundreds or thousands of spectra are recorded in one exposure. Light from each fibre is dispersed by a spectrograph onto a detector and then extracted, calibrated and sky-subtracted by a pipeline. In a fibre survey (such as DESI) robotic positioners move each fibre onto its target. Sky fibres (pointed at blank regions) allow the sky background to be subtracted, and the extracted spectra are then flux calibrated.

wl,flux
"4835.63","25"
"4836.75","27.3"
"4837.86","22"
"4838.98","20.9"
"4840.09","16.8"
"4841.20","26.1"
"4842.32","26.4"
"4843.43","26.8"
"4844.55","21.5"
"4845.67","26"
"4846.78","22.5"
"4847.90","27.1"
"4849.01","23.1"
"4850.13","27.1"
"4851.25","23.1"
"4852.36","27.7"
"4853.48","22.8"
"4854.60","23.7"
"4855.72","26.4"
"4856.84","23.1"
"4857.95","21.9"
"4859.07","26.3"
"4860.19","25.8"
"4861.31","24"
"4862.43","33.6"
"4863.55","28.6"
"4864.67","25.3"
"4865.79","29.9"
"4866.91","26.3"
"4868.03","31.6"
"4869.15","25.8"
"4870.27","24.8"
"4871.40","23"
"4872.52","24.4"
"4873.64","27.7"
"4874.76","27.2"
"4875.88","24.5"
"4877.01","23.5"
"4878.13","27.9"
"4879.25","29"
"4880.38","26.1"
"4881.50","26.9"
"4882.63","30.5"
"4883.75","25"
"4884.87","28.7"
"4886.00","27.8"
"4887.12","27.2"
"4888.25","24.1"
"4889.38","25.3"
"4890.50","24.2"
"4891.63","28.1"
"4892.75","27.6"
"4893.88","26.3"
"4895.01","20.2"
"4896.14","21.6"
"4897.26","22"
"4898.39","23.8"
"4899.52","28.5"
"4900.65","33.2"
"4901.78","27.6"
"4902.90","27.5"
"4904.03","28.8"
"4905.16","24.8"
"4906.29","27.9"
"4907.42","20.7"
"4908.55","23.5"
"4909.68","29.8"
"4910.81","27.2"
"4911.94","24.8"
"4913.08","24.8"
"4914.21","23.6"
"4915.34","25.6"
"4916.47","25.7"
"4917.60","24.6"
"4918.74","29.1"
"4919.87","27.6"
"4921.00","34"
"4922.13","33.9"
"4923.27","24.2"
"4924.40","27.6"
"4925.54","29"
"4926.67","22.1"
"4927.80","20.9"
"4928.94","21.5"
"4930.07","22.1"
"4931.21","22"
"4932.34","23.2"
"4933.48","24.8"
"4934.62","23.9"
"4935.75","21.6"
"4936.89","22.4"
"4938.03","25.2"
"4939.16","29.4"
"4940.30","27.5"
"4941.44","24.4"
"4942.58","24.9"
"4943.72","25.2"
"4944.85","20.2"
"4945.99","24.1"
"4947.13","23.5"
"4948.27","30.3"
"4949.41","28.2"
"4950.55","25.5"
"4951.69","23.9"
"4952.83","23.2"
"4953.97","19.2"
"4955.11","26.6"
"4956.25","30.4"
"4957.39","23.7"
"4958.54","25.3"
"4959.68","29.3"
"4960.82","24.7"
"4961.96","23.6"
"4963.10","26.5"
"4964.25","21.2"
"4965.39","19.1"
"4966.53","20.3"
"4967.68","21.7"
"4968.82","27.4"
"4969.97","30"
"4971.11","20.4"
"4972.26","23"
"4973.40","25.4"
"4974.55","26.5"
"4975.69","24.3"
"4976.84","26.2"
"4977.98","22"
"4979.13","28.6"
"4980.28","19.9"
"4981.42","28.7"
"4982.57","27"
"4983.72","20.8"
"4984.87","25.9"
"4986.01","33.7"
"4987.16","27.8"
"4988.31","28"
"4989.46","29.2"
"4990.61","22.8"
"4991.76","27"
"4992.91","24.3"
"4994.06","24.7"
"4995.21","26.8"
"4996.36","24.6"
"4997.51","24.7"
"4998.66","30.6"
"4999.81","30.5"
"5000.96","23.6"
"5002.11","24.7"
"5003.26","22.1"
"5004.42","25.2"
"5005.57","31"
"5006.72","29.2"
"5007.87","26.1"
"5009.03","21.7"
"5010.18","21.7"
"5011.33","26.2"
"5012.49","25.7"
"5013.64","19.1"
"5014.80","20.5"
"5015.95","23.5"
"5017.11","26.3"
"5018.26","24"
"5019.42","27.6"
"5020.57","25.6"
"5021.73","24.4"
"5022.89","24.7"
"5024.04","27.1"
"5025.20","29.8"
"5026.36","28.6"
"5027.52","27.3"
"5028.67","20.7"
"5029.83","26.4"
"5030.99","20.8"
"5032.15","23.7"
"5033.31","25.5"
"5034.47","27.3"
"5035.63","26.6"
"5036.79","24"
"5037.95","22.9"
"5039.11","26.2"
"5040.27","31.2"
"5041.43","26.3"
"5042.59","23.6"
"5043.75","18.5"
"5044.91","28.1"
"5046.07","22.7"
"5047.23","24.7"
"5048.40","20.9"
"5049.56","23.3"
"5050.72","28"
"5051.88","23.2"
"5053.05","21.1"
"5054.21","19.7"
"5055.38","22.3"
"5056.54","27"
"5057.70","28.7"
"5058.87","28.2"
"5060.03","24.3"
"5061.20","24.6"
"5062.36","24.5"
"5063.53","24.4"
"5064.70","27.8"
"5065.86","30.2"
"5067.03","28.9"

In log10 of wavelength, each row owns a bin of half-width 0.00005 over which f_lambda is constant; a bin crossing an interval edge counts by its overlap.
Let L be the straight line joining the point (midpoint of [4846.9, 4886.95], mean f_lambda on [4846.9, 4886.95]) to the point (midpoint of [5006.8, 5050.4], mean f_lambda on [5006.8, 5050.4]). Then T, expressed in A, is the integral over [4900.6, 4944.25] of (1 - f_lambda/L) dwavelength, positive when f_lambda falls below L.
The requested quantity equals 0.0 A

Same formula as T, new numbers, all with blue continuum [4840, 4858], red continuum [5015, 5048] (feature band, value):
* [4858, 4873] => -1.3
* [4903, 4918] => -0.5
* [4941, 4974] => 0.5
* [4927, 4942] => 0.7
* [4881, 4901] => -1.2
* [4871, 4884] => -0.9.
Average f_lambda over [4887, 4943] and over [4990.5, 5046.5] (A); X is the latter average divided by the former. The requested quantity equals 1.0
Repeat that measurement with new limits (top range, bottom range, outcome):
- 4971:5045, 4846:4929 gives 0.97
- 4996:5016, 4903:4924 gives 0.94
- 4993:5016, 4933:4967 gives 1.02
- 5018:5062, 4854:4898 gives 0.96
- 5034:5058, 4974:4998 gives 0.95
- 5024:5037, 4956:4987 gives 1.02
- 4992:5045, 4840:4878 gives 0.99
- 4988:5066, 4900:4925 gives 0.93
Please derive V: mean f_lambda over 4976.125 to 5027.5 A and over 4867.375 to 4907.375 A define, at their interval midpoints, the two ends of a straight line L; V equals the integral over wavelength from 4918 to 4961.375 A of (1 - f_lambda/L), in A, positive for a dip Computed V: 1.1 A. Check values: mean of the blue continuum 26.3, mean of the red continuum 25.7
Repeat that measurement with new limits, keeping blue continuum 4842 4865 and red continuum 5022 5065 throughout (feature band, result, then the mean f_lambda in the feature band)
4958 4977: 0.6 A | 24.4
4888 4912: -0.5 A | 25.8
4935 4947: 0.4 A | 24.5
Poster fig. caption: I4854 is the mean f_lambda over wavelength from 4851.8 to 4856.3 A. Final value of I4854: 25.1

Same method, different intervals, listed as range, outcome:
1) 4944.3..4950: 25.3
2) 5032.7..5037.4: 25.8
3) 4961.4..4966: 22.6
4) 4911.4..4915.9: 24.7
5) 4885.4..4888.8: 26.4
